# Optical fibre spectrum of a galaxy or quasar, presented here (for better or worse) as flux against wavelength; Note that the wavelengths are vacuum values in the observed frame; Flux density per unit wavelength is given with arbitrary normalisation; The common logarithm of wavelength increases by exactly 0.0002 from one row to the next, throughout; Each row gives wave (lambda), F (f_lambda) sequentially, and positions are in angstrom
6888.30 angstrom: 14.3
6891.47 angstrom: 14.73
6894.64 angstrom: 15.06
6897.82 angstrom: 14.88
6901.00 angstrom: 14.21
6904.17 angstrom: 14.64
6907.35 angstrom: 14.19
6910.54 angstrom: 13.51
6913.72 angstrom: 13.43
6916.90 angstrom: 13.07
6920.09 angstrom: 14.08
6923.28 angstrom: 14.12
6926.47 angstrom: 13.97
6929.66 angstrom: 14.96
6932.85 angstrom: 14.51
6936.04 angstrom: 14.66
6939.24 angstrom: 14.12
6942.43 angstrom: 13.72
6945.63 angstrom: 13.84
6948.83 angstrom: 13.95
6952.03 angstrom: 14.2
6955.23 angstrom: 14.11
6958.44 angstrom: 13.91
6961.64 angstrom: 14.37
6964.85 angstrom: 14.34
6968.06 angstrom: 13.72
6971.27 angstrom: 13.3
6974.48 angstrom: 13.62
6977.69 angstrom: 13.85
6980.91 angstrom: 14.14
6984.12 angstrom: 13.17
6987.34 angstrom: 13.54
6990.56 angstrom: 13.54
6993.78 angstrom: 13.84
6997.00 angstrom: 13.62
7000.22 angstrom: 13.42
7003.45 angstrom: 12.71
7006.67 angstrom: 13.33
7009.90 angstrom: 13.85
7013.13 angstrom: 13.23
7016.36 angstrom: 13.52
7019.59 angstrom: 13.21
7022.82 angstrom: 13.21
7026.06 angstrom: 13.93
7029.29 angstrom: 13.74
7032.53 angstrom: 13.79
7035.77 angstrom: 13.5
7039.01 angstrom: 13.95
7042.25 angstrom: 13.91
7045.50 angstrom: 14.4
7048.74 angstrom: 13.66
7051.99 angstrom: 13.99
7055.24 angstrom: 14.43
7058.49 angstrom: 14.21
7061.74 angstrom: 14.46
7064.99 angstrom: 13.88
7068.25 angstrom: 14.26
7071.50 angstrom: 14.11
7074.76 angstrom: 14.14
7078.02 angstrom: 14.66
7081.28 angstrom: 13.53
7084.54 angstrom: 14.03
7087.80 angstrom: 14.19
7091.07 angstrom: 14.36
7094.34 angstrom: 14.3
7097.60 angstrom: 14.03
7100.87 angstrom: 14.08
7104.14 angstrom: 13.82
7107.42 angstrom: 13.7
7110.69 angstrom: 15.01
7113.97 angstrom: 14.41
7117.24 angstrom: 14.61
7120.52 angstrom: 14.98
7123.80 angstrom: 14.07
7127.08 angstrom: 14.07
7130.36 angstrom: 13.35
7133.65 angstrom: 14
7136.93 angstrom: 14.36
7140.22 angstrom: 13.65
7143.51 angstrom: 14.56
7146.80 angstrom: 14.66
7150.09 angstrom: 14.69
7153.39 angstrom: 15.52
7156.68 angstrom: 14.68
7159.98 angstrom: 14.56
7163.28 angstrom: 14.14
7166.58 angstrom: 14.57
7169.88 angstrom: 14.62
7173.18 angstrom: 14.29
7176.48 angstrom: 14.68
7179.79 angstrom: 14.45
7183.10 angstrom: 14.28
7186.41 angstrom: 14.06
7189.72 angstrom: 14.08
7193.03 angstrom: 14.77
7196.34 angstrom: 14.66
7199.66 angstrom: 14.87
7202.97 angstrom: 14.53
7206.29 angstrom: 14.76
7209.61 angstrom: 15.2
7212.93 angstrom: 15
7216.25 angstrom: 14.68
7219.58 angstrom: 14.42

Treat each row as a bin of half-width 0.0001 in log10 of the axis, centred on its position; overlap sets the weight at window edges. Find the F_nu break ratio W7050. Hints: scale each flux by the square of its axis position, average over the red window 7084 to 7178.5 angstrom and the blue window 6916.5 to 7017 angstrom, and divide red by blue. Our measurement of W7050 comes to 1.09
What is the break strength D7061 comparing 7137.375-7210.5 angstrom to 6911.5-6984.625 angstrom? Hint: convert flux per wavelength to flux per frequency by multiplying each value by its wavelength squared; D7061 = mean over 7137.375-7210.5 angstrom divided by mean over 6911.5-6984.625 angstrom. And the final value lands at 1.1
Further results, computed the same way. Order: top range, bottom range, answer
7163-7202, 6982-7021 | 1.13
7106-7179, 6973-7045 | 1.10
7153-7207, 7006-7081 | 1.09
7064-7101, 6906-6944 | 1.05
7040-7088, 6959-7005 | 1.06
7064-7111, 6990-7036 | 1.07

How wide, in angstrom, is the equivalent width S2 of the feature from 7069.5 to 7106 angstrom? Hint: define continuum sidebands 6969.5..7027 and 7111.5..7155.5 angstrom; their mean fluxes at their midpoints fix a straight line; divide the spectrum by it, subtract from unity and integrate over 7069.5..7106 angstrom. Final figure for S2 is -0.1 angstrom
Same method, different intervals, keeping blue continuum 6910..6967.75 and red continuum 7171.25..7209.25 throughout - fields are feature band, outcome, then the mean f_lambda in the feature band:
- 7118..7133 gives 0.3 angstrom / 14.1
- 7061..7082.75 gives 0.2 angstrom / 14.1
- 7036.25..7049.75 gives 0.3 angstrom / 14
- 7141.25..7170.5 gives -0.4 angstrom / 14.6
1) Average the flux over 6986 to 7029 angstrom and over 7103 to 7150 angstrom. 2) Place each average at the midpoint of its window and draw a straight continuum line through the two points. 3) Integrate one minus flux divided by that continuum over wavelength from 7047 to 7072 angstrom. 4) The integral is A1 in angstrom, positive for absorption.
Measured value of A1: -0.6 angstrom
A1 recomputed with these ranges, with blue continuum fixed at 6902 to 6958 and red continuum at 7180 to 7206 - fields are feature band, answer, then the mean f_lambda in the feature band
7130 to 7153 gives 0.2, 14.3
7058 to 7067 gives 0.1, 14.2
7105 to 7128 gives -0.1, 14.4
